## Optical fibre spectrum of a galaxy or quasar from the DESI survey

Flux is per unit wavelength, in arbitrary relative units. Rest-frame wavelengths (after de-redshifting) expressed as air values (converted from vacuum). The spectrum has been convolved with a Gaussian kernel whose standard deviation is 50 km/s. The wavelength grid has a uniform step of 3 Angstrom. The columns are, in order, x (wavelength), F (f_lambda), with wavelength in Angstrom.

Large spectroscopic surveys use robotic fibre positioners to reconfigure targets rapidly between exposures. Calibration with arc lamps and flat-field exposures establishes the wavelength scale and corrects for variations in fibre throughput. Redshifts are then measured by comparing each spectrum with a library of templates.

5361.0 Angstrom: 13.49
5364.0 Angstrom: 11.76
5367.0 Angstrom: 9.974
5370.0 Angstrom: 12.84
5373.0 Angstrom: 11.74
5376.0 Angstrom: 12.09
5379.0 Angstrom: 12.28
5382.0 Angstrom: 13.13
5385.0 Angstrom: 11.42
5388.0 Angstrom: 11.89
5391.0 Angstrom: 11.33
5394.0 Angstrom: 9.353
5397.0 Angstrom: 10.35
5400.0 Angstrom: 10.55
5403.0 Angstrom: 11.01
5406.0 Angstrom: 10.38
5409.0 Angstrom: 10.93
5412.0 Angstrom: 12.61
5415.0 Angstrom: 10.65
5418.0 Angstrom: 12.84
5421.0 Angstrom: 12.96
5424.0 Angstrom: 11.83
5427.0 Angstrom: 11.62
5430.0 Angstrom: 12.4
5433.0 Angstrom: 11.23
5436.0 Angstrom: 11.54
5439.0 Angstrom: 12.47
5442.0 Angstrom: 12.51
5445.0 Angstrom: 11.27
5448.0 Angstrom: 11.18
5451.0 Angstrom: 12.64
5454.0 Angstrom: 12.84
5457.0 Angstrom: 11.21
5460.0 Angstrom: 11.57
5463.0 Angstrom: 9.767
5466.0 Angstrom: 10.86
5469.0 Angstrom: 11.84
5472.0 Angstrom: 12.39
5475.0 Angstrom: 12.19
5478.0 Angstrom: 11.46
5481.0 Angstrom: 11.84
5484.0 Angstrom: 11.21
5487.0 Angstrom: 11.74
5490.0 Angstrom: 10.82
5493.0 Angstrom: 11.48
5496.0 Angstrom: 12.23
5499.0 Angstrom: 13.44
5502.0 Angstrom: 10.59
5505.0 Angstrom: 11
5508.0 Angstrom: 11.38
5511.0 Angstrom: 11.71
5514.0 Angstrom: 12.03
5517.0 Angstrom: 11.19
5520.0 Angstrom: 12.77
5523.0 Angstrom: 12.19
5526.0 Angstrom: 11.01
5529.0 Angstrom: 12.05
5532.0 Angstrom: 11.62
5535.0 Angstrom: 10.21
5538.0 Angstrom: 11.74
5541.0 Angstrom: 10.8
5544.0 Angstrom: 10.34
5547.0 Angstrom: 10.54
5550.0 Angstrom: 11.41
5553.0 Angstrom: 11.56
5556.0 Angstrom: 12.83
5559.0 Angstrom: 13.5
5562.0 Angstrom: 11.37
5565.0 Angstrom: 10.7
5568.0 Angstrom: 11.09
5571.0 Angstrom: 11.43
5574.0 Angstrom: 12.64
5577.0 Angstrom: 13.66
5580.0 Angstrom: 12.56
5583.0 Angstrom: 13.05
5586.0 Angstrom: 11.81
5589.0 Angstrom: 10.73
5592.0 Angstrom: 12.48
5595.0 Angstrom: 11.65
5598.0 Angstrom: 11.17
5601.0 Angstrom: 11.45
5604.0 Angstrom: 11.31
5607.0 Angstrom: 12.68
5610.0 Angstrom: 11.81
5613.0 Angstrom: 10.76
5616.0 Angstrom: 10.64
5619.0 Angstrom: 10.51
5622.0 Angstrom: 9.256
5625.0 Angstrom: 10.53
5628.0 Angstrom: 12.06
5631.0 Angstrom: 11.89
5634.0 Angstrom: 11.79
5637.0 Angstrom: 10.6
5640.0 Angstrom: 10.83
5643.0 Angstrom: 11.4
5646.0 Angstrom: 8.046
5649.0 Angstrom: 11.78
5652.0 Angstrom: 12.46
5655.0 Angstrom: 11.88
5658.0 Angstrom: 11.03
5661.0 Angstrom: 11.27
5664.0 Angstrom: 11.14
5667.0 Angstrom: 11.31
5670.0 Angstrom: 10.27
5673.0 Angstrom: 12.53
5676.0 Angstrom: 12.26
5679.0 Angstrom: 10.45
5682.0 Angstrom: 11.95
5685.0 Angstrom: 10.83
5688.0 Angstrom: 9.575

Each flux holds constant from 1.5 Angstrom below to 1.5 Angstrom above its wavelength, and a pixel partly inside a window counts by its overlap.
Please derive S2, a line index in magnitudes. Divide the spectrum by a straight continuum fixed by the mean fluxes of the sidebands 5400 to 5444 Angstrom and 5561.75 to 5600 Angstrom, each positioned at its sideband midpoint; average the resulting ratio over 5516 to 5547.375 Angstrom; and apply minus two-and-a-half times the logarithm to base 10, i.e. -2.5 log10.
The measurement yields 0.05 mag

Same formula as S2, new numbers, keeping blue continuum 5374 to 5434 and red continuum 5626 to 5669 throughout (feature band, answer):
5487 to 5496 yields 0.00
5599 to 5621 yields 0.00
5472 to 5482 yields -0.04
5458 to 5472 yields 0.03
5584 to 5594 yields -0.04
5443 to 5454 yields -0.04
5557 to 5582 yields -0.08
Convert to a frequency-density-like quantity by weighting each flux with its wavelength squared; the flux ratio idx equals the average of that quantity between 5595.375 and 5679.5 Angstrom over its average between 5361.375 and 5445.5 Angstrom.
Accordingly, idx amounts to 1.0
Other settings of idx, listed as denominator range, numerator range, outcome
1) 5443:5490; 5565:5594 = 1.09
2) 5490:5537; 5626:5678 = 1.02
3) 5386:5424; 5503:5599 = 1.09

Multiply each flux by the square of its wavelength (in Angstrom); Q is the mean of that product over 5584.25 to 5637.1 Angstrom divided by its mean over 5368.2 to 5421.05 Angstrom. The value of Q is 1.06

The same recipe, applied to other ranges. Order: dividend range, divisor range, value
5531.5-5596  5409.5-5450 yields 1.03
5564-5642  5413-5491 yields 1.04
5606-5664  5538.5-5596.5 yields 0.96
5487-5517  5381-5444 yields 1.04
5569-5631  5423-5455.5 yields 1.03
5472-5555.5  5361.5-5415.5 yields 1.06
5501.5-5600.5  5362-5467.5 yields 1.06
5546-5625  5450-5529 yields 1.03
